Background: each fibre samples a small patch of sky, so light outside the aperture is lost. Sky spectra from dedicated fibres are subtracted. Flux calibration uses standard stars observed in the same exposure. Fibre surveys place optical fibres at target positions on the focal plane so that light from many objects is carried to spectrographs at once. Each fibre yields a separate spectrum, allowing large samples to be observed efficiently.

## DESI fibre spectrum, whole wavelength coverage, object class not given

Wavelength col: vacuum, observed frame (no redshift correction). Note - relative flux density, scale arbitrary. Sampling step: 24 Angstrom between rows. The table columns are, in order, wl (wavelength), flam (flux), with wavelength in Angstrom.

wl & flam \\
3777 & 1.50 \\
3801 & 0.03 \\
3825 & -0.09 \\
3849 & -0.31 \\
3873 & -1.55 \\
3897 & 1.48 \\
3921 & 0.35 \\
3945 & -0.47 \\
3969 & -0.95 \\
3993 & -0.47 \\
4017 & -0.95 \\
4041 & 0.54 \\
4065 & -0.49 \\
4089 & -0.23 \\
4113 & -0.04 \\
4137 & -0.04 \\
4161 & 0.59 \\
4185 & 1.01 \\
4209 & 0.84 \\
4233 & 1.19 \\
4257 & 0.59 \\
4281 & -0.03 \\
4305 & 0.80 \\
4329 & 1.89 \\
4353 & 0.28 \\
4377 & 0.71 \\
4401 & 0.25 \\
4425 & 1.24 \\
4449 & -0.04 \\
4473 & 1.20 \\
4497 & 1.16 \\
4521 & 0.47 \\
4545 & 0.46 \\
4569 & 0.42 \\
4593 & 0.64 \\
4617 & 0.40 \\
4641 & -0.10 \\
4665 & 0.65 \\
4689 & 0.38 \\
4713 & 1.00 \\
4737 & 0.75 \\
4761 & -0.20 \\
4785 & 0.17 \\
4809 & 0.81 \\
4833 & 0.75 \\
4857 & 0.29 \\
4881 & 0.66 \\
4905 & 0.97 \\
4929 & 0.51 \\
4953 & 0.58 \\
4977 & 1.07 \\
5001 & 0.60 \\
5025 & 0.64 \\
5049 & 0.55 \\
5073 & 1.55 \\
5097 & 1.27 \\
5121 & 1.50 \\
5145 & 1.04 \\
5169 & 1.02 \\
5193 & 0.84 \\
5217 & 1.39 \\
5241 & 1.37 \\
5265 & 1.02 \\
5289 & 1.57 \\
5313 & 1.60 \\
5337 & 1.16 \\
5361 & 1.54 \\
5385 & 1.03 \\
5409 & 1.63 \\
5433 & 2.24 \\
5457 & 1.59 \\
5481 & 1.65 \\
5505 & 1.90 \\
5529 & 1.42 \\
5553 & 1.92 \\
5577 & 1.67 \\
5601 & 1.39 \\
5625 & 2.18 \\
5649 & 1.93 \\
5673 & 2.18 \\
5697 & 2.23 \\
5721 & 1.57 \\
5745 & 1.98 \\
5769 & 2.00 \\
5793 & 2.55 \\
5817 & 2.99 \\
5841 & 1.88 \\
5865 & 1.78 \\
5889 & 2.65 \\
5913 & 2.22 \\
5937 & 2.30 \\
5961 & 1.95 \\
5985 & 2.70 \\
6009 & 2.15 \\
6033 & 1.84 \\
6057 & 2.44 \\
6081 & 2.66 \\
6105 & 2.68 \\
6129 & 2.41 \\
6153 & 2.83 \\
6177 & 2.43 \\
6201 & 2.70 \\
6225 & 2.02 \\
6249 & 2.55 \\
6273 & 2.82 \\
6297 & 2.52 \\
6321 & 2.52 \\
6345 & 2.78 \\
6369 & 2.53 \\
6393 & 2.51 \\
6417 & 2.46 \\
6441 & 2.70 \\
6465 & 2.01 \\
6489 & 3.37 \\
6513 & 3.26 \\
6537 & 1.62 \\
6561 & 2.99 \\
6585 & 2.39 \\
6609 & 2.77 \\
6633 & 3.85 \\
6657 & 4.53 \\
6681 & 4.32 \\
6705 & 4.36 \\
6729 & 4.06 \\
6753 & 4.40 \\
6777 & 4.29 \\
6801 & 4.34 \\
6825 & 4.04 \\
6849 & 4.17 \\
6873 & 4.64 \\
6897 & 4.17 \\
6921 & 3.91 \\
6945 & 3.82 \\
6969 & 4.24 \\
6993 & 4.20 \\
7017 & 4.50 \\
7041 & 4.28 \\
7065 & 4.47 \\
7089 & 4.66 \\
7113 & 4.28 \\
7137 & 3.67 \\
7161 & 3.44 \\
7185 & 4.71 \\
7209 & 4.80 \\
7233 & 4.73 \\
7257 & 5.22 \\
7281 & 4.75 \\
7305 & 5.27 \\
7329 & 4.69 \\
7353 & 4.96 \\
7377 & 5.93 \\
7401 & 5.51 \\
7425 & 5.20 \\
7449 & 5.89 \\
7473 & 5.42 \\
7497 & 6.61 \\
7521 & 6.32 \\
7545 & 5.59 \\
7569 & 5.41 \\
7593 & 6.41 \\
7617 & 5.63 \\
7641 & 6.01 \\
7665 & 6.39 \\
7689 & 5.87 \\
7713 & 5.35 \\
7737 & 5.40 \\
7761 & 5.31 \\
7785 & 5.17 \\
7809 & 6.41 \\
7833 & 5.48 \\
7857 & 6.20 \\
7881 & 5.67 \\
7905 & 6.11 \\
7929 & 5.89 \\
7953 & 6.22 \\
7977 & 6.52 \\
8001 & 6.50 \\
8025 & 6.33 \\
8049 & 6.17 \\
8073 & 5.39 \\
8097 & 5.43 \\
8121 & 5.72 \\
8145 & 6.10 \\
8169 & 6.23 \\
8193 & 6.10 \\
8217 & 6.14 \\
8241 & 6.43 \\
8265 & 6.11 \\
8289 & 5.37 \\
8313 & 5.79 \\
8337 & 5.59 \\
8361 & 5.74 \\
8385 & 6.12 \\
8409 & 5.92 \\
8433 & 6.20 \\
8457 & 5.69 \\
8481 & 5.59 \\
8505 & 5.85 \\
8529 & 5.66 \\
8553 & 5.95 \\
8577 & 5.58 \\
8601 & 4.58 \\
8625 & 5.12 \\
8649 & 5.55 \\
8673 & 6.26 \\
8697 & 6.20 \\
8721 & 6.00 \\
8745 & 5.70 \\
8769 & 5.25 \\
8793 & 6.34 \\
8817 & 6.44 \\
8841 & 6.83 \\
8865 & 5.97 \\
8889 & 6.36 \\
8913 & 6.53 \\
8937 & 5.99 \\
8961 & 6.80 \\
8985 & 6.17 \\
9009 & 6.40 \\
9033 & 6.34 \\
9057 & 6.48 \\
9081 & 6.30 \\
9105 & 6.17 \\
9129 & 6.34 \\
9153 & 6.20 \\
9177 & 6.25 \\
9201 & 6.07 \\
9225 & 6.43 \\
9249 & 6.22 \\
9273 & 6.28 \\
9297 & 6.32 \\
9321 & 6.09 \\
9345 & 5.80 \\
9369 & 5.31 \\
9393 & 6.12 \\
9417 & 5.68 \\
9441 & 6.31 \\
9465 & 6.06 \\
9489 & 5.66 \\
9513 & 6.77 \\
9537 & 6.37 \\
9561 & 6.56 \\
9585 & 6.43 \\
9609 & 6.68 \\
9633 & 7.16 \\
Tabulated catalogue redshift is 0.66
